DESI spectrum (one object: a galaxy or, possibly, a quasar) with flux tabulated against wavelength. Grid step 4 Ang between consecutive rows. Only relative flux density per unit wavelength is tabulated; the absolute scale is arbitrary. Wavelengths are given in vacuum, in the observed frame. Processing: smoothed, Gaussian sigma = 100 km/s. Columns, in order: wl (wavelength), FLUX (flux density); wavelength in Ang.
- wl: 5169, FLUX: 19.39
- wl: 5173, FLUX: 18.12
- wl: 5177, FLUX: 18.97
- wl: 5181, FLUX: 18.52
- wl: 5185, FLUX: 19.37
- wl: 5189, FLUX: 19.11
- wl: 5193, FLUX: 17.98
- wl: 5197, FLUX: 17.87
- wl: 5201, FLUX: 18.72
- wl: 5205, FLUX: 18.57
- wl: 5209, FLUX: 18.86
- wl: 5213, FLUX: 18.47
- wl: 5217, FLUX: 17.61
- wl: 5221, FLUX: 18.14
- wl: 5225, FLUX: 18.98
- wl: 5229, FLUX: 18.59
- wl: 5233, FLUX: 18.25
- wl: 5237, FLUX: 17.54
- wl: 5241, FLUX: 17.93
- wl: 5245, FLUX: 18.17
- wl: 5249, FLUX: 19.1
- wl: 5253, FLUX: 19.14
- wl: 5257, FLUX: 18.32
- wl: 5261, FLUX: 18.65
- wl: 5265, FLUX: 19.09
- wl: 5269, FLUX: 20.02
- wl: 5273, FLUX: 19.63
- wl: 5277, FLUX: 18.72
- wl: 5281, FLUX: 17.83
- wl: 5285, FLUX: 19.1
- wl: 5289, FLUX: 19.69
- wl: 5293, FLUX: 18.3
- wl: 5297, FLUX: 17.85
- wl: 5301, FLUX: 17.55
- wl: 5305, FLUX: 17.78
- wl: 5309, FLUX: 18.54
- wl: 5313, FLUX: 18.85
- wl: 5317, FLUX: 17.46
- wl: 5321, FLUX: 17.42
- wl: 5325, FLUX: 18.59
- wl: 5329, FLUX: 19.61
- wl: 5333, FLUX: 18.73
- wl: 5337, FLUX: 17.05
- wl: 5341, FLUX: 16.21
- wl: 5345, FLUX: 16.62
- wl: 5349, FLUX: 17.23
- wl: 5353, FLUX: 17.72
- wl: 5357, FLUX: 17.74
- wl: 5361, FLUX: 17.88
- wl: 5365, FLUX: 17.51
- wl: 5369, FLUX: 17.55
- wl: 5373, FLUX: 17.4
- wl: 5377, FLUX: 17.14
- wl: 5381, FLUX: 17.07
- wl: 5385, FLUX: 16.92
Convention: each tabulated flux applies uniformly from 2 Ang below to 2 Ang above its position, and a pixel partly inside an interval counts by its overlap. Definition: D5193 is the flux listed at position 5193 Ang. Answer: 17.98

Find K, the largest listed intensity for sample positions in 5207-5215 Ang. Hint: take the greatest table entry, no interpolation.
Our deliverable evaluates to 18.86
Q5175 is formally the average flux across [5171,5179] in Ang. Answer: 18.5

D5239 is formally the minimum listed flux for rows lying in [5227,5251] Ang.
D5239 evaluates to 17.54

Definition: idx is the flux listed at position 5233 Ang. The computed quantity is 18.25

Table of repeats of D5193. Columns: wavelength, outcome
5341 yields 16.21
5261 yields 18.65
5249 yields 19.1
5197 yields 17.87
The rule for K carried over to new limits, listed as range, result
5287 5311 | 19.69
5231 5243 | 18.25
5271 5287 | 19.63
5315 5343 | 19.61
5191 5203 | 18.72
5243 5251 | 19.1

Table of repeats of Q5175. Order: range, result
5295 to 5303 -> 17.7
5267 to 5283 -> 19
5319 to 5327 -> 18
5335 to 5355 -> 17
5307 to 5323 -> 18.1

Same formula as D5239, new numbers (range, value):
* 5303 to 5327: 17.42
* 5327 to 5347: 16.21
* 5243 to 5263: 18.17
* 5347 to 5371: 17.23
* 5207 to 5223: 17.61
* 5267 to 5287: 17.83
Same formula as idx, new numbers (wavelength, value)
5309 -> 18.54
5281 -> 17.83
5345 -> 16.62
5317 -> 17.46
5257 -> 18.32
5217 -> 17.61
